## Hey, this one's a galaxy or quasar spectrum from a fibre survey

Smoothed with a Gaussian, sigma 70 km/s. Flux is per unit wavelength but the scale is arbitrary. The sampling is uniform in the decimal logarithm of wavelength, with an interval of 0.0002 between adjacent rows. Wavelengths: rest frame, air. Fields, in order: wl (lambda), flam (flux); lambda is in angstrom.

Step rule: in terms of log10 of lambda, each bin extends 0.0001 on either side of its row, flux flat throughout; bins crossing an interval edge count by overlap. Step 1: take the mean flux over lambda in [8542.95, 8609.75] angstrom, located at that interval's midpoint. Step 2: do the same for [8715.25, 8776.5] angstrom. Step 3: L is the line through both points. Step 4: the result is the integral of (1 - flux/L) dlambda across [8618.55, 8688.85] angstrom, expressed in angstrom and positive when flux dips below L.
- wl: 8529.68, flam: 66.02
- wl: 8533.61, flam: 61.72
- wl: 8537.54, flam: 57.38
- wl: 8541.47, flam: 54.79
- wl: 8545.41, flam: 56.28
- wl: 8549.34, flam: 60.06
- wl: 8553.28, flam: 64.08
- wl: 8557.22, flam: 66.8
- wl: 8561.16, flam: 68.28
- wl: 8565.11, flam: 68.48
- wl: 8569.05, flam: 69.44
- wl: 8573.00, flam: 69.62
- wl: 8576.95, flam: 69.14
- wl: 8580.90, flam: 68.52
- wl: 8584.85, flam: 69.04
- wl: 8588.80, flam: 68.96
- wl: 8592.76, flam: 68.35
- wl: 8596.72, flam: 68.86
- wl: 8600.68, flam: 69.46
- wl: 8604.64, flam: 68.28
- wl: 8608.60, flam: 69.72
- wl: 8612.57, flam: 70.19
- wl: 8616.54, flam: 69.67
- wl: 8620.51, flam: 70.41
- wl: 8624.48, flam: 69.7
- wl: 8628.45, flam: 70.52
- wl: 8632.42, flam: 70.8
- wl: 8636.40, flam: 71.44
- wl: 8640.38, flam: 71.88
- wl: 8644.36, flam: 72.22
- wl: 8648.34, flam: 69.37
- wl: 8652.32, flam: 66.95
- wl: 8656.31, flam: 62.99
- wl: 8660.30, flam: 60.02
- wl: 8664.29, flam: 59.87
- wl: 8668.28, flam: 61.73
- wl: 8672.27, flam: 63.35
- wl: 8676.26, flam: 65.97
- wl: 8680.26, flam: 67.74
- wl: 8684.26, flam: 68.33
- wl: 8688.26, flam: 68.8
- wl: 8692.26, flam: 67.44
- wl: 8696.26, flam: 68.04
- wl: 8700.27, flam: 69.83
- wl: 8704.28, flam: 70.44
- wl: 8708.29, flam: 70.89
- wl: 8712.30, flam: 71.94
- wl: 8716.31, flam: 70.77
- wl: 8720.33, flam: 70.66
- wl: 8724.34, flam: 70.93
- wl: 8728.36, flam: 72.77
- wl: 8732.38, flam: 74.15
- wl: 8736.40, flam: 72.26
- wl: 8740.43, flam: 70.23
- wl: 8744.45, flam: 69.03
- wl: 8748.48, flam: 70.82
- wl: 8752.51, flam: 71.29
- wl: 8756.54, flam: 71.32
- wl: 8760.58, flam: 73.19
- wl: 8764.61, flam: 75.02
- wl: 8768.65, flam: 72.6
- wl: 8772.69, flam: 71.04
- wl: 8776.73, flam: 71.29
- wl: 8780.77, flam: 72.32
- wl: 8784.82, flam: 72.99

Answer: 1.9 angstrom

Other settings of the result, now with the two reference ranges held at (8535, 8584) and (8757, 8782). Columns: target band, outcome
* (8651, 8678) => 2.22 angstrom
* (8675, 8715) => 0.37 angstrom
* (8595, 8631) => -1.70 angstrom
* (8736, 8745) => 0.12 angstrom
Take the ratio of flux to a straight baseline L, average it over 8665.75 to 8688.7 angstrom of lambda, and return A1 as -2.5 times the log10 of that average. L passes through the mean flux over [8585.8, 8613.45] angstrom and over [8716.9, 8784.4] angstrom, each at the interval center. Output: 0.08 mag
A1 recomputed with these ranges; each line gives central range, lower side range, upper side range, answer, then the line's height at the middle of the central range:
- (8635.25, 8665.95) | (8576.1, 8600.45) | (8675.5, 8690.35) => 0.02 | 68.2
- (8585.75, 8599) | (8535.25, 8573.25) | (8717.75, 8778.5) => -0.06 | 64.9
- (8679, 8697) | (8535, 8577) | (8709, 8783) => 0.02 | 69.3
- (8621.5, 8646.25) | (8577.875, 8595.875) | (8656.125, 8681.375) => -0.09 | 65.4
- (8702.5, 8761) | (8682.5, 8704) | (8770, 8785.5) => -0.02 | 70.1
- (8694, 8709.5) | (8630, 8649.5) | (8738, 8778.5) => 0.03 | 71.4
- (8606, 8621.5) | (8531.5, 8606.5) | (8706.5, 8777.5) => -0.04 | 67.2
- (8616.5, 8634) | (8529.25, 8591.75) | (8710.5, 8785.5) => -0.05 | 67.3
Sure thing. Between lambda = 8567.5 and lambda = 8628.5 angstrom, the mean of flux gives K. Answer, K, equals 69.3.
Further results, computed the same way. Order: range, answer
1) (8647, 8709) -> 66.2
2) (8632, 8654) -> 70.5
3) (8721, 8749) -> 71.5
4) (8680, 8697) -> 68.1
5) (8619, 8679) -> 67.1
